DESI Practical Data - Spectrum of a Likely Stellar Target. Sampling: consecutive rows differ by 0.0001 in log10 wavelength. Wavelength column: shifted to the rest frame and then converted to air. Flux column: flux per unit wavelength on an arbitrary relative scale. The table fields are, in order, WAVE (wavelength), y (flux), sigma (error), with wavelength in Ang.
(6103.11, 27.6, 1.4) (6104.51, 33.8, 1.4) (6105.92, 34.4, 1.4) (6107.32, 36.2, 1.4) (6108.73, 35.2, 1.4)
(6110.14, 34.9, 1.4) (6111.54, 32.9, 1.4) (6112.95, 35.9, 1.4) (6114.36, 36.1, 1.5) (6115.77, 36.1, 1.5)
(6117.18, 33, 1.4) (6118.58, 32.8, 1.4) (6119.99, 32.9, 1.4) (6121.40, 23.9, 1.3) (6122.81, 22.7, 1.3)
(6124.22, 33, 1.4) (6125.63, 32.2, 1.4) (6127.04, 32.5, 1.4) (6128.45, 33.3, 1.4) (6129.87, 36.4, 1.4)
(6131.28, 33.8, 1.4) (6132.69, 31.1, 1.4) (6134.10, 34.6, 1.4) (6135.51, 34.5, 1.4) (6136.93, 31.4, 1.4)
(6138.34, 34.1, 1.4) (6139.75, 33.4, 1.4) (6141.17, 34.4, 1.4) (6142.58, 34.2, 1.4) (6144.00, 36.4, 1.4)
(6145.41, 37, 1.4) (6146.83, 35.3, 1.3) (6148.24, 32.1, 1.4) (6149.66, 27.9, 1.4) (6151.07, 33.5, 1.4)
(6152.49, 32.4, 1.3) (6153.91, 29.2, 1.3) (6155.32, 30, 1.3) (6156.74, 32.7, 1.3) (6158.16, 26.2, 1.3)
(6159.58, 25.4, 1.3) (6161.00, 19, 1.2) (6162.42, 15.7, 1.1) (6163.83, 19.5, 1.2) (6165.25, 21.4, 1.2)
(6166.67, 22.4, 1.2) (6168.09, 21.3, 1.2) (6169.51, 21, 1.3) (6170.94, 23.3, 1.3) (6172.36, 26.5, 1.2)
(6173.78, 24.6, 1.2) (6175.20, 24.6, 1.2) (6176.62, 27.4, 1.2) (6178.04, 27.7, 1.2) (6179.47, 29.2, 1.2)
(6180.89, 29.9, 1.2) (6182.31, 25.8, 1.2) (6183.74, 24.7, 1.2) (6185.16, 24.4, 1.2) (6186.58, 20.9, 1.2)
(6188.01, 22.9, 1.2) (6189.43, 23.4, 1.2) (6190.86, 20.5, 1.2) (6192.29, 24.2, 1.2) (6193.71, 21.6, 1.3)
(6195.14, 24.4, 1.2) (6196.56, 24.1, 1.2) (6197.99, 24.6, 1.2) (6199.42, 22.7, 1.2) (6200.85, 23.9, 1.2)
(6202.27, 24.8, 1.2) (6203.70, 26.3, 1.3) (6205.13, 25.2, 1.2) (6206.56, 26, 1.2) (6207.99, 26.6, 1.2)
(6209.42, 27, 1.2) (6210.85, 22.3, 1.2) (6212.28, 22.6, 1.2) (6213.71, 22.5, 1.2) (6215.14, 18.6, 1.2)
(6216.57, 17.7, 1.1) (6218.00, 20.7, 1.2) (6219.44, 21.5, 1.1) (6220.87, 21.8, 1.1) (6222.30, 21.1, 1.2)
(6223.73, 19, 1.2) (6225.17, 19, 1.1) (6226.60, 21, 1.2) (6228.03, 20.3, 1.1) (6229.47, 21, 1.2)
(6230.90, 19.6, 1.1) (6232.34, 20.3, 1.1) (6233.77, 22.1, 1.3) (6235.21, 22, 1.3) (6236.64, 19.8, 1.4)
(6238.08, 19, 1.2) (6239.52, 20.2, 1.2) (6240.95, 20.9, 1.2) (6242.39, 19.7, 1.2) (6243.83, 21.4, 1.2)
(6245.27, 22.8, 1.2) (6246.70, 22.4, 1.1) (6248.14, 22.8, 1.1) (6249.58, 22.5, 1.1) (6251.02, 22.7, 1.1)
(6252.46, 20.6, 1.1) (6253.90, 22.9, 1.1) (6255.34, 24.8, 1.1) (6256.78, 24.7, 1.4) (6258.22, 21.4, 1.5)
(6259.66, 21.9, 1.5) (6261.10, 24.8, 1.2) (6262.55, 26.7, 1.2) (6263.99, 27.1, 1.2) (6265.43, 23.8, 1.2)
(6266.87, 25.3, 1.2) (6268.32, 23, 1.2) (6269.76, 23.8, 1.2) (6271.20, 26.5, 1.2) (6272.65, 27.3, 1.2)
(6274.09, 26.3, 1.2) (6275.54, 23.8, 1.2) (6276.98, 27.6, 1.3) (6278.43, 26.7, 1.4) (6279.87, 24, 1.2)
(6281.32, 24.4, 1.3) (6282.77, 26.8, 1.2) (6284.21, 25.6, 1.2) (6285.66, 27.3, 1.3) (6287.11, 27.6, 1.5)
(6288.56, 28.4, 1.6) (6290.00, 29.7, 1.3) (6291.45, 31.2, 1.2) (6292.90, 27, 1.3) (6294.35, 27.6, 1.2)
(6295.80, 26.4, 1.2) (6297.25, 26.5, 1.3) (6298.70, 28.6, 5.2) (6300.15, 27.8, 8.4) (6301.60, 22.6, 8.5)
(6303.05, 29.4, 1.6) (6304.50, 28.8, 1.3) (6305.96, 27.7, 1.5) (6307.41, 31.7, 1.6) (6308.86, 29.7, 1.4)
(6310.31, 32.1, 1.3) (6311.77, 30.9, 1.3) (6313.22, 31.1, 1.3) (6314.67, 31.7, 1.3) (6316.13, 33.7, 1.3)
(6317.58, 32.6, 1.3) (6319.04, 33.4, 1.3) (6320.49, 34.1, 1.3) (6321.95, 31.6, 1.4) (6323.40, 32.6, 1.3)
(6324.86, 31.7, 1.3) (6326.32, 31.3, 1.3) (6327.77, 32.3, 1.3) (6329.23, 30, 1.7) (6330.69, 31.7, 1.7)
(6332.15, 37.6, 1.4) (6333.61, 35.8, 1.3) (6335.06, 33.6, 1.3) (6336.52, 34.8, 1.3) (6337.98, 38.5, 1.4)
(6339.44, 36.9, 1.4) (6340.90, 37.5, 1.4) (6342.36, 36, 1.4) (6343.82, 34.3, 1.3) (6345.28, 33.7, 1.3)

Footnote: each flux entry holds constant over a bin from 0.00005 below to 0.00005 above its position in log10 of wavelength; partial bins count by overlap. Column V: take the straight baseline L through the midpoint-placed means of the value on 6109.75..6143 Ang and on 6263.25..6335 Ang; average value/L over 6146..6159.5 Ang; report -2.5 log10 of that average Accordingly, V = 0.05 mag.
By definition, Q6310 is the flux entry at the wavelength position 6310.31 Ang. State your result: 32.1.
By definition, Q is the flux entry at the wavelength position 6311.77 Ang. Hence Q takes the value 30.9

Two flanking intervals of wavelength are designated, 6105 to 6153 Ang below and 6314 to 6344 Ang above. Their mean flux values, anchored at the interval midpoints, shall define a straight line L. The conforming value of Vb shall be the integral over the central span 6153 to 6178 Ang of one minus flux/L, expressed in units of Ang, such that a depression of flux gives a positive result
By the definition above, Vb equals 6.8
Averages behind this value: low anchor 33.3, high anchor 33.9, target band 24.3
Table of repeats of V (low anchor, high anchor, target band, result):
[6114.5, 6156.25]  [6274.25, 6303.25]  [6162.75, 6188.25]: 0.272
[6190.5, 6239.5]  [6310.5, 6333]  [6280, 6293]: 0.063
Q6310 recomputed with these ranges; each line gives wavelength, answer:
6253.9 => 22.9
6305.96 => 27.7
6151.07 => 33.5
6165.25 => 21.4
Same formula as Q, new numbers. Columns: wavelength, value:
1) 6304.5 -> 28.8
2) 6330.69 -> 31.7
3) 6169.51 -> 21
